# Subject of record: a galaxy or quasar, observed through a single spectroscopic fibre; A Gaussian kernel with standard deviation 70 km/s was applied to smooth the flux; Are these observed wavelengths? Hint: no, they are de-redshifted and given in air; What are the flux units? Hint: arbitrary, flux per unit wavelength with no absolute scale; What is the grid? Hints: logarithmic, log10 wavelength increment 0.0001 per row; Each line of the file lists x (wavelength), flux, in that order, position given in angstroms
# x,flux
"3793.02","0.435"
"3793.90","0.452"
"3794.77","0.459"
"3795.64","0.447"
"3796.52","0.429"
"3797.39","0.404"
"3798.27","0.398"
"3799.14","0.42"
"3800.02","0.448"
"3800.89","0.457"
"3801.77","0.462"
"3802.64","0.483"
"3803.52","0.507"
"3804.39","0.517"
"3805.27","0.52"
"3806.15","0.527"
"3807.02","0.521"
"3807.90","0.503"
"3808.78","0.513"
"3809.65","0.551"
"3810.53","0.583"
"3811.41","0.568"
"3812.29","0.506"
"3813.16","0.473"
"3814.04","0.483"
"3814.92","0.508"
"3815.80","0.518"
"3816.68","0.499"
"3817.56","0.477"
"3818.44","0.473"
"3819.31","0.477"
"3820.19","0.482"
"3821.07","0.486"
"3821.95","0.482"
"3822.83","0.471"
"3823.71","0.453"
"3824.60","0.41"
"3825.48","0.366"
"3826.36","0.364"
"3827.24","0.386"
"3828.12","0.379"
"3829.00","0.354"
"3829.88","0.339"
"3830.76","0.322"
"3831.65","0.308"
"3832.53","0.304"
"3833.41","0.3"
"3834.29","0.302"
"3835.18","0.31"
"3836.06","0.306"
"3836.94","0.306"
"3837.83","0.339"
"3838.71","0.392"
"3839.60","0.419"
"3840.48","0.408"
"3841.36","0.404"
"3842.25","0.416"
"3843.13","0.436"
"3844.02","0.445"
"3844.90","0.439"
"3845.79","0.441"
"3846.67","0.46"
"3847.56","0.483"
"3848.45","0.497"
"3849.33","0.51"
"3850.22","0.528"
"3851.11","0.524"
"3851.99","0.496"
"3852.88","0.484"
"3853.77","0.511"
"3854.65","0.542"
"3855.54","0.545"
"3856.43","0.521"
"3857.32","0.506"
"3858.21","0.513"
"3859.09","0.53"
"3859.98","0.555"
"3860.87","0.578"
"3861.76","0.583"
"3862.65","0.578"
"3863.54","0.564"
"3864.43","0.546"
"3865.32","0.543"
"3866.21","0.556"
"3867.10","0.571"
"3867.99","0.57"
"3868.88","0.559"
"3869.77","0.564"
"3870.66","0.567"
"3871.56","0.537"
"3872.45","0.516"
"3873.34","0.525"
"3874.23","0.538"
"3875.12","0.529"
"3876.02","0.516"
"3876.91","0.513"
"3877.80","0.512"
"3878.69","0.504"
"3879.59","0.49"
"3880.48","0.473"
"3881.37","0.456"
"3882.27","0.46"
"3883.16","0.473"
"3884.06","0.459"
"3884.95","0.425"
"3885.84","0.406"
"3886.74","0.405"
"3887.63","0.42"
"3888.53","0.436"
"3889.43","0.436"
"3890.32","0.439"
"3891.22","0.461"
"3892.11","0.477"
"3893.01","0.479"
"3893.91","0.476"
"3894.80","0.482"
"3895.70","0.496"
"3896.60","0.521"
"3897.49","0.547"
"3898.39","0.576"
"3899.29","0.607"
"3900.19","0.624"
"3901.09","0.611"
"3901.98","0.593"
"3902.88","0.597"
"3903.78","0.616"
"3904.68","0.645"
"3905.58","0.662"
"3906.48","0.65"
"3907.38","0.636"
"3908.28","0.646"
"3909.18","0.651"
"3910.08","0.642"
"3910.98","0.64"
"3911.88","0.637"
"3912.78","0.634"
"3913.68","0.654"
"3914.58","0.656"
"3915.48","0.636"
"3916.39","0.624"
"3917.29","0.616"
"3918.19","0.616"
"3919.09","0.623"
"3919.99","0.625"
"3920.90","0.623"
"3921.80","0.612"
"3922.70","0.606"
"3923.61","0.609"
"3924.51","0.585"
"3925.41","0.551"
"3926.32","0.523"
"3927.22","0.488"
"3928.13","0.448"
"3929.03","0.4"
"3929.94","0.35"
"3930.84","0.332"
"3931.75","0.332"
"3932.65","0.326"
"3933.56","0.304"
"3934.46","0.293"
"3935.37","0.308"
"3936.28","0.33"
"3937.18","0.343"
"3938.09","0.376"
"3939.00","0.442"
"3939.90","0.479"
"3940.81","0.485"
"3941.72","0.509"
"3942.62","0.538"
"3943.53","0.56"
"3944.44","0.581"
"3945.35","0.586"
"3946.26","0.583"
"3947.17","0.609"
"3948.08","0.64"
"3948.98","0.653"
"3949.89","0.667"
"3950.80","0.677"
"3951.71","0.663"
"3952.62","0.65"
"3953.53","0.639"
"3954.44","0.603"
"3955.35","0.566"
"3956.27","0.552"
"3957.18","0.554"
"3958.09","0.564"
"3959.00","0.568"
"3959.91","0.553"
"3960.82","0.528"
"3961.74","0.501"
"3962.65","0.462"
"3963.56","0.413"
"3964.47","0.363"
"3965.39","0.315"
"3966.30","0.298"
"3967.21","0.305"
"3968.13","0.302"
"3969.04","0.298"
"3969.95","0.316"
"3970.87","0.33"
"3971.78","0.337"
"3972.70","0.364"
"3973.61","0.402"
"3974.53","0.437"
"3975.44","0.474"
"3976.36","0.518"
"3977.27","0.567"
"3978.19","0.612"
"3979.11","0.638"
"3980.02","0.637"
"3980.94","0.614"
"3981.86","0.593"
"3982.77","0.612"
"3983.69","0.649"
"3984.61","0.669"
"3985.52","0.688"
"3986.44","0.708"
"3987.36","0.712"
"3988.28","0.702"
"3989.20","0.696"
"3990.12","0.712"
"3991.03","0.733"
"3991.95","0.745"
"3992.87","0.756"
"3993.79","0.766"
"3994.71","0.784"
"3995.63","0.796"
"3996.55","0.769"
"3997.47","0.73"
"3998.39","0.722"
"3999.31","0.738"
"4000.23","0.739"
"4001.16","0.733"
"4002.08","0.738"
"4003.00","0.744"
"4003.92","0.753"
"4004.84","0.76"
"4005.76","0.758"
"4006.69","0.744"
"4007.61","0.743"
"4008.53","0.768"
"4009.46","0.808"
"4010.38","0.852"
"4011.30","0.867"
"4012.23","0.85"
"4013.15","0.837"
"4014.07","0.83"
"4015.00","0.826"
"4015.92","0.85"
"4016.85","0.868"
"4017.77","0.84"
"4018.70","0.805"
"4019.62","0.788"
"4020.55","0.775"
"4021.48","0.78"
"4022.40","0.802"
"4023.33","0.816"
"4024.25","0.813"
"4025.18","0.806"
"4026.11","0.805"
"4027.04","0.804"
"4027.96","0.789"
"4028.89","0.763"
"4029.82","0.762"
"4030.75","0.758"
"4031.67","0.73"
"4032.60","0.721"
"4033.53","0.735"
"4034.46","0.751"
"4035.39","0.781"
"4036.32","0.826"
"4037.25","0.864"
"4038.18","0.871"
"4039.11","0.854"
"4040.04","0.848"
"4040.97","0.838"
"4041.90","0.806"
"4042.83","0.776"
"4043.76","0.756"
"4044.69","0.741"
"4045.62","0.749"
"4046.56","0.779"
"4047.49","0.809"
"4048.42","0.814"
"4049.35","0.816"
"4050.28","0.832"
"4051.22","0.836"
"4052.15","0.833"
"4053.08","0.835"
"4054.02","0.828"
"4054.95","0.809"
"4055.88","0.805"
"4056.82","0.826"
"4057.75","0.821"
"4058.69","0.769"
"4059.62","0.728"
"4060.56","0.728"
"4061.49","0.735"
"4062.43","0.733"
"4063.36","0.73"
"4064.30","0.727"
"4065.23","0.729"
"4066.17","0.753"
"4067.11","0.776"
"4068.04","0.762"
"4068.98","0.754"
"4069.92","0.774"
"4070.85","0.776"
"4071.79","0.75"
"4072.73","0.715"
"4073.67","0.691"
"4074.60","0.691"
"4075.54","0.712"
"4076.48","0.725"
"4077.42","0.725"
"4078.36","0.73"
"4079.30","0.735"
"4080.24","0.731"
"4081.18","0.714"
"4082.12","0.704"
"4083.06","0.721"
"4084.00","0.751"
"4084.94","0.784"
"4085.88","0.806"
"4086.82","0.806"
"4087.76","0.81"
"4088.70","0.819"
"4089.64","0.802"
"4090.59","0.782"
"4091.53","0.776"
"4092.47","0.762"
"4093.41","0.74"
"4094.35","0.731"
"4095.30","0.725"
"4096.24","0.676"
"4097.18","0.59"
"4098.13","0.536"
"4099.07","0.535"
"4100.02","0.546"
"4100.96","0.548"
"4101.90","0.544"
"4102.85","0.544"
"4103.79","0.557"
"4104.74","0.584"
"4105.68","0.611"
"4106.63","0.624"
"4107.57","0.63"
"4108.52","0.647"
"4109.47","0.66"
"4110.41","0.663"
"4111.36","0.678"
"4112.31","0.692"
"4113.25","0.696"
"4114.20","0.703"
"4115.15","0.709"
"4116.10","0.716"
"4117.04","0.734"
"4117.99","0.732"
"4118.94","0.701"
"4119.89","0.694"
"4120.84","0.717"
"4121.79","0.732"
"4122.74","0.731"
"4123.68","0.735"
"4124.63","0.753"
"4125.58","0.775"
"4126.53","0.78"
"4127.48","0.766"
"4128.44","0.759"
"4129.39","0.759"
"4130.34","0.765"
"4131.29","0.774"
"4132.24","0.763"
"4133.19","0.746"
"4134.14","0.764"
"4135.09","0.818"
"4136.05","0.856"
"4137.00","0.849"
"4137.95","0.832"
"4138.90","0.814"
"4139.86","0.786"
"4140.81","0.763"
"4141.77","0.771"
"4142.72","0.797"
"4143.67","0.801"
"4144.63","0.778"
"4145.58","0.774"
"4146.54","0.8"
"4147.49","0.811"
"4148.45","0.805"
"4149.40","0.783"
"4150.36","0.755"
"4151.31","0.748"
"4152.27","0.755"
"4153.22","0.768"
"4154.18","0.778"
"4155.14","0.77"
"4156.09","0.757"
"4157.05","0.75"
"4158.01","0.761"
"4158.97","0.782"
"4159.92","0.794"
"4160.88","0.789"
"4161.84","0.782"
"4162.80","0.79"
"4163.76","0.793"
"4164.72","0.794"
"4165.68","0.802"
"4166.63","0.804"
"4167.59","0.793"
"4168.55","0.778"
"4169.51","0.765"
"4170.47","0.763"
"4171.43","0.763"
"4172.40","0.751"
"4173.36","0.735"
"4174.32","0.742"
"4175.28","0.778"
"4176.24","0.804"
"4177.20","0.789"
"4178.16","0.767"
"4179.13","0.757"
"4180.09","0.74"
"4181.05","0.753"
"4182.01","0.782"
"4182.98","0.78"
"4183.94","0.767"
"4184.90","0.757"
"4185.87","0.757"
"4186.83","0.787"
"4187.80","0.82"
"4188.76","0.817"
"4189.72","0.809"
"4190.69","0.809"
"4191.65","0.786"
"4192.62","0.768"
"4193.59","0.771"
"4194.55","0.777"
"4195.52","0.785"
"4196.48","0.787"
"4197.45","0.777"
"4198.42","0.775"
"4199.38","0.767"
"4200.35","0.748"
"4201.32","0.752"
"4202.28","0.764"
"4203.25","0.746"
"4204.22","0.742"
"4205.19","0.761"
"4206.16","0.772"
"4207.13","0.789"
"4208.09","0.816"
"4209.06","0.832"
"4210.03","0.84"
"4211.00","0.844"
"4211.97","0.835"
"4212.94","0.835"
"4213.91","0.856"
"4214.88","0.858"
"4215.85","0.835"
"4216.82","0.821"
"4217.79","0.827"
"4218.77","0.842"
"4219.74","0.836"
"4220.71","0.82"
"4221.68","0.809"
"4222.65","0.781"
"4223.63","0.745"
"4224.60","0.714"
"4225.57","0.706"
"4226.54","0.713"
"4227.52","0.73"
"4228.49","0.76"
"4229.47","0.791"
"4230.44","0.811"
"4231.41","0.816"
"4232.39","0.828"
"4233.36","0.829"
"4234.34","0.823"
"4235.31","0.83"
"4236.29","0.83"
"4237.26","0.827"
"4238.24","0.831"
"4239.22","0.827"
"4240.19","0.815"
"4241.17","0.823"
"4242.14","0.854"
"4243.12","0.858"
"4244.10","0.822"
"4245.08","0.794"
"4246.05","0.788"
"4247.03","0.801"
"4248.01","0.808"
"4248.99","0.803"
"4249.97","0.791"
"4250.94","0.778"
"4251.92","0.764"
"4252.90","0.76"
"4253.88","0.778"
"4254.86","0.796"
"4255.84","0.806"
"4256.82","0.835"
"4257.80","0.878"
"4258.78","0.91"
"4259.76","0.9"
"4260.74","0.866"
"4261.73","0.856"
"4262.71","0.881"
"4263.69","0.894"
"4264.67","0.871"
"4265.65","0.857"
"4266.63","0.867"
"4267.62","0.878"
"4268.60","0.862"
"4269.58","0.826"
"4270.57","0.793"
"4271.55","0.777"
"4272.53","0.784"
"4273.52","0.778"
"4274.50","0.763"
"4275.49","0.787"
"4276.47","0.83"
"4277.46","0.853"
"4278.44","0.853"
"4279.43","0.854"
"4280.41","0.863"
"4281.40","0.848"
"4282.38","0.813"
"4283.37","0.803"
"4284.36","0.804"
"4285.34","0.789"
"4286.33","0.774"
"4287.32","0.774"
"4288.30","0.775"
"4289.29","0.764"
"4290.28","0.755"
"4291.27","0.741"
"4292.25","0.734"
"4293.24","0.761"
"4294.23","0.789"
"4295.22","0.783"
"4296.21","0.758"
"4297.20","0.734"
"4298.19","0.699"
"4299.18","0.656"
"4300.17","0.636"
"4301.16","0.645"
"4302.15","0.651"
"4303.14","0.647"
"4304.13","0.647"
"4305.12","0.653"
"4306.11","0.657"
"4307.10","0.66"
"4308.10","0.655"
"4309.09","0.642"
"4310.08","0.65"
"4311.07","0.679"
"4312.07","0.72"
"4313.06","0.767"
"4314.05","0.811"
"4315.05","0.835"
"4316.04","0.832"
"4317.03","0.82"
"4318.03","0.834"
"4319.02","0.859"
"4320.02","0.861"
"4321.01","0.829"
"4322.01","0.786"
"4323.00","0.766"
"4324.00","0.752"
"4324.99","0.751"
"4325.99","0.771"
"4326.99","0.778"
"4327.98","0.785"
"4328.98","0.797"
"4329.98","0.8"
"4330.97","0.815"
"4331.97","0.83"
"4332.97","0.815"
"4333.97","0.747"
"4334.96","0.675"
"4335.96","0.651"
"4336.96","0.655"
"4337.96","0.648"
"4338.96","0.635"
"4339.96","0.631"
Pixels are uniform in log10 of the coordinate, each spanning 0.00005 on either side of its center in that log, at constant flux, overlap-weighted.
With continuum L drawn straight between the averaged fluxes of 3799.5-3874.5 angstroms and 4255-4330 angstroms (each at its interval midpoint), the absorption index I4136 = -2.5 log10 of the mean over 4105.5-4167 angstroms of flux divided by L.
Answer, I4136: -0.12 mag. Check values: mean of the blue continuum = 0.473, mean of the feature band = 0.755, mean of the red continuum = 0.782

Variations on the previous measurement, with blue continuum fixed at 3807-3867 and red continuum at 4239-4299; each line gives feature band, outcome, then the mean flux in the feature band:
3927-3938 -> 0.46 mag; 0.352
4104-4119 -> 0.02 mag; 0.671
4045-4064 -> -0.23 mag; 0.79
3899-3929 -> -0.16 mag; 0.609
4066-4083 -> -0.13 mag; 0.734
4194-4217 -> -0.05 mag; 0.796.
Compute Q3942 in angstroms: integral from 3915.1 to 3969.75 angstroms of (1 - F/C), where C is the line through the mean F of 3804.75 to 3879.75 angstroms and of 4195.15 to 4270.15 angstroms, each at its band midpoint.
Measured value 5.7 angstroms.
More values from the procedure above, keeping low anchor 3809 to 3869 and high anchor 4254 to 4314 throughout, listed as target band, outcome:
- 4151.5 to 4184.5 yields -3.7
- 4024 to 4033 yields -2.7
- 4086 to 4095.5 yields -2.0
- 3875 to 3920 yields -3.8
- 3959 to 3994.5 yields 1.6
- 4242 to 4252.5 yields -0.7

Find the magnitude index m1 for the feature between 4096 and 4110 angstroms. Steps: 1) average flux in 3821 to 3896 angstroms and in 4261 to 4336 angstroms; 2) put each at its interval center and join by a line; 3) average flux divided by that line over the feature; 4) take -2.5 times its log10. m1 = 0.09 mag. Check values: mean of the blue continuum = 0.464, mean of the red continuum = 0.774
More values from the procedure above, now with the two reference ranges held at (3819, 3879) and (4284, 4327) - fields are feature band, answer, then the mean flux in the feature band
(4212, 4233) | -0.155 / 0.798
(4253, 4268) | -0.194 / 0.855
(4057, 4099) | -0.216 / 0.738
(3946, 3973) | 0.077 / 0.496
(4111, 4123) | -0.133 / 0.71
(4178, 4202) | -0.155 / 0.776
